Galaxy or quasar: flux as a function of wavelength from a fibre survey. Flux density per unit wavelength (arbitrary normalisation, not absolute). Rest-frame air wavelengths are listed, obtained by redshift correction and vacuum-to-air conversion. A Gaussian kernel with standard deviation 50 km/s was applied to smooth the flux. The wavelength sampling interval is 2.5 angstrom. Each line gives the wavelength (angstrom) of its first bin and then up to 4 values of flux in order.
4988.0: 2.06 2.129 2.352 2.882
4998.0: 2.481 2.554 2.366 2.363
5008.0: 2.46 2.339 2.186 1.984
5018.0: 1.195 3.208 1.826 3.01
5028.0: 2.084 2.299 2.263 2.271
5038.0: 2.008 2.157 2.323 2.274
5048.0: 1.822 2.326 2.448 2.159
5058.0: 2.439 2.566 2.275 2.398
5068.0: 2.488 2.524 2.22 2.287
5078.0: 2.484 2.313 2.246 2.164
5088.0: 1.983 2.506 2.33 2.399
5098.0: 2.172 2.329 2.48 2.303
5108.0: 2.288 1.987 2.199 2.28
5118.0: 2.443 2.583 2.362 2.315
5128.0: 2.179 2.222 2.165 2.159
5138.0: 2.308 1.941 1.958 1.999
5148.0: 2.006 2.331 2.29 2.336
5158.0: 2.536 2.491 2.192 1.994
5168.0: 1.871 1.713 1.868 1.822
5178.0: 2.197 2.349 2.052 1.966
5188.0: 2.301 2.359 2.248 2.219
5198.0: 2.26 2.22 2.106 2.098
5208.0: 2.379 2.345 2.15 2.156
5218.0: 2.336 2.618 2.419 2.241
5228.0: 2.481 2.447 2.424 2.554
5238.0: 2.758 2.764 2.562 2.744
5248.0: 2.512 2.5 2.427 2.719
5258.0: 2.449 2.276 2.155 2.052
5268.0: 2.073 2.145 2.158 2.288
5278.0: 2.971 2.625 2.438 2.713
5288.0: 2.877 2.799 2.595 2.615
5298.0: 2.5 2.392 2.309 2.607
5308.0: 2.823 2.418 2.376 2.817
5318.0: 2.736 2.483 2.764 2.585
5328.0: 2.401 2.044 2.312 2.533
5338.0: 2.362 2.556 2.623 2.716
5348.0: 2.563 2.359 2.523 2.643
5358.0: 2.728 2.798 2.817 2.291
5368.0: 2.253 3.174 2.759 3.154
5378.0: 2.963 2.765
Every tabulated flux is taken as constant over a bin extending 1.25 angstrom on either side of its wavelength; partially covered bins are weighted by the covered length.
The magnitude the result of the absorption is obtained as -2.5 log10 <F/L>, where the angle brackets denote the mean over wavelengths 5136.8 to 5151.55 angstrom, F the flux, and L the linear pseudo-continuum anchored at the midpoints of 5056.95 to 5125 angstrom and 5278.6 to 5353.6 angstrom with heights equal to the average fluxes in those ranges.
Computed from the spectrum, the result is 0.15 mag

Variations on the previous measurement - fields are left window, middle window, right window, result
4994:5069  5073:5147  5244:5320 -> 0.06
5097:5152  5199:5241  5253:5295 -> 0.00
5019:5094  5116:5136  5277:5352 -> 0.04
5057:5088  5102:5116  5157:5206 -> 0.01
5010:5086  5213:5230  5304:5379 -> 0.05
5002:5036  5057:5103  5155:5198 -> -0.06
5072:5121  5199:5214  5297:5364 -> 0.09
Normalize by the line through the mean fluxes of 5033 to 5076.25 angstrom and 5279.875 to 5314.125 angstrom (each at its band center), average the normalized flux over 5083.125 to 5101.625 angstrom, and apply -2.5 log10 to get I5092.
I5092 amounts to 0.03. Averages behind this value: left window 2.29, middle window 2.27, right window 2.58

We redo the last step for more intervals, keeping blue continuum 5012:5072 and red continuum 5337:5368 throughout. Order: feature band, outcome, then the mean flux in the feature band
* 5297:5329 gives -0.010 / 2.56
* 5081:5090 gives 0.066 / 2.18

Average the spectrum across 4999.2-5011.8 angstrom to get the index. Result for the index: 2.42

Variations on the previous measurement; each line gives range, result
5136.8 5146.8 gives 2.05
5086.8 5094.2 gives 2.27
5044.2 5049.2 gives 2.05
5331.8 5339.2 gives 2.4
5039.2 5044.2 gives 2.24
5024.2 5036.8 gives 2.38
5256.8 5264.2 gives 2.29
